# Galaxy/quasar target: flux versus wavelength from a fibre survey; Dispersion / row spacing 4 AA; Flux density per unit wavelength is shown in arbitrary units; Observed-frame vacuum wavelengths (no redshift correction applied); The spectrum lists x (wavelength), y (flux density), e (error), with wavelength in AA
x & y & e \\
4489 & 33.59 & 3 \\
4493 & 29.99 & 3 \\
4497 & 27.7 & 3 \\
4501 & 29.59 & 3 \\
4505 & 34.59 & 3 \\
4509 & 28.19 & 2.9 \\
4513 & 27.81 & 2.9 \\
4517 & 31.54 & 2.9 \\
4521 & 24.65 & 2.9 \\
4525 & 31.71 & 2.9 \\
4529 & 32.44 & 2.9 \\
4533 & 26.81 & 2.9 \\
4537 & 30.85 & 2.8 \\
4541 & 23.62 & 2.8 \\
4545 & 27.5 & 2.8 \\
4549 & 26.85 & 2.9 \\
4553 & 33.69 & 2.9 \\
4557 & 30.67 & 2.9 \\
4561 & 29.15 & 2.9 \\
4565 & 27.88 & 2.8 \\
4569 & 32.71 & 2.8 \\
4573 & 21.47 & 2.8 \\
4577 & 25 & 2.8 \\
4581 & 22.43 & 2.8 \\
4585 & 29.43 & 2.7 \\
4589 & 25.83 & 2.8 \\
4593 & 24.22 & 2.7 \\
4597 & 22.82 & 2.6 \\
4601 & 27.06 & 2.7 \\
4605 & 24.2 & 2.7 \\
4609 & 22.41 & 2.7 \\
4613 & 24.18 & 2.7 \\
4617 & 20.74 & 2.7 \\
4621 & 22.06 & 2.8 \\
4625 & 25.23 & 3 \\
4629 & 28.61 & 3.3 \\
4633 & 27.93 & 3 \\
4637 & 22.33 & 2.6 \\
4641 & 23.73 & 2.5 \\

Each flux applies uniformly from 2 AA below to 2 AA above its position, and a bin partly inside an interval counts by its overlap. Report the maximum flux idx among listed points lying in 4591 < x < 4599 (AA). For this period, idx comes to 24.22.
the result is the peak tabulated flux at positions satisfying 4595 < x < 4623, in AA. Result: 27.06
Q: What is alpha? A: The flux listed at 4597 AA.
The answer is 22.82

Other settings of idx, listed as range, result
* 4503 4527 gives 34.59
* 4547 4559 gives 33.69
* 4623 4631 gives 28.61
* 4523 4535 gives 32.44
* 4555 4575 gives 32.71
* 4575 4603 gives 29.43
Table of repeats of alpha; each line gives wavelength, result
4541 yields 23.62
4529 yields 32.44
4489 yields 33.59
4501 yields 29.59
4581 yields 22.43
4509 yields 28.19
